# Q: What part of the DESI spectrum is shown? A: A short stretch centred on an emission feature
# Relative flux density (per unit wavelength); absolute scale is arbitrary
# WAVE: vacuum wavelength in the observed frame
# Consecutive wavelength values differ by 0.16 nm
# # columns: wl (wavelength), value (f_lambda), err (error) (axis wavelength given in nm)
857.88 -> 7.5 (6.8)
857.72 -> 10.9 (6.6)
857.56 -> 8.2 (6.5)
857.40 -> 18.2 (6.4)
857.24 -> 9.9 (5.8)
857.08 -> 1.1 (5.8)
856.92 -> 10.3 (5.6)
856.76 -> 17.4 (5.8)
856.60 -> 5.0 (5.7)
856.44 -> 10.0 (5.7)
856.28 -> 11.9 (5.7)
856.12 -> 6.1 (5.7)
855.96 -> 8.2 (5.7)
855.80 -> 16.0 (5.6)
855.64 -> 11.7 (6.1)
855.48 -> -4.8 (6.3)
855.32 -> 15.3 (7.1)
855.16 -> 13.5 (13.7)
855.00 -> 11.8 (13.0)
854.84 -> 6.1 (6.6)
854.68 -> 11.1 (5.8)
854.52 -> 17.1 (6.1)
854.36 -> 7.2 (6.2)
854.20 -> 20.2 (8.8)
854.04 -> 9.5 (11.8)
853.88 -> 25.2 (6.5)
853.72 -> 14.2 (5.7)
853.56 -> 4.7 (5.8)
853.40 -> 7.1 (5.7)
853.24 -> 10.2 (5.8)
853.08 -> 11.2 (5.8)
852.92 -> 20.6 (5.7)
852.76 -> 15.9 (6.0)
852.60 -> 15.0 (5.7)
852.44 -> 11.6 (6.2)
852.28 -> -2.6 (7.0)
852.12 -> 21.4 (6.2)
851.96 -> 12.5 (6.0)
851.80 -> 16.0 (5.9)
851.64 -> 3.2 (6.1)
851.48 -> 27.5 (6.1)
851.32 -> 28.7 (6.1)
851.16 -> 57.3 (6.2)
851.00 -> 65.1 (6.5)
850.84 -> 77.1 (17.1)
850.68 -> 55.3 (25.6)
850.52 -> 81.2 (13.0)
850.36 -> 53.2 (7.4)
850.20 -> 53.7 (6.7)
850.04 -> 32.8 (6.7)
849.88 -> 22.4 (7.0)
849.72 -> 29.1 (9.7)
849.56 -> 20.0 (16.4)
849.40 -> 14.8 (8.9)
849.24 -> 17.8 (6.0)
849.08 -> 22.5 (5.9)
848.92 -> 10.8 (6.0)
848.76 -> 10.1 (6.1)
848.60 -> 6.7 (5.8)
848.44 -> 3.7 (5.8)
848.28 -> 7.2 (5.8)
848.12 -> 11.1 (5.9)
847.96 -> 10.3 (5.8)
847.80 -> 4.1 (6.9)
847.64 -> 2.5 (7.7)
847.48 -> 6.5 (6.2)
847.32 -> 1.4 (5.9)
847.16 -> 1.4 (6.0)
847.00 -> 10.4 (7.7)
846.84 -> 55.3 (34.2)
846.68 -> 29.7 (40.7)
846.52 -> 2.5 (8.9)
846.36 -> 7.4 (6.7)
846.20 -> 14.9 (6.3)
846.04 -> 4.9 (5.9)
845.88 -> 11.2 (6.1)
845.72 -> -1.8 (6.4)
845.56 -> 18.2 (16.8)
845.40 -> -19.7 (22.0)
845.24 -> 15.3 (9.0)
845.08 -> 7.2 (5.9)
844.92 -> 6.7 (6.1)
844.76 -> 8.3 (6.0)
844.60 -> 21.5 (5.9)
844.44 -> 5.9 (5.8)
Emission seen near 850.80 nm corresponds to [O II]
